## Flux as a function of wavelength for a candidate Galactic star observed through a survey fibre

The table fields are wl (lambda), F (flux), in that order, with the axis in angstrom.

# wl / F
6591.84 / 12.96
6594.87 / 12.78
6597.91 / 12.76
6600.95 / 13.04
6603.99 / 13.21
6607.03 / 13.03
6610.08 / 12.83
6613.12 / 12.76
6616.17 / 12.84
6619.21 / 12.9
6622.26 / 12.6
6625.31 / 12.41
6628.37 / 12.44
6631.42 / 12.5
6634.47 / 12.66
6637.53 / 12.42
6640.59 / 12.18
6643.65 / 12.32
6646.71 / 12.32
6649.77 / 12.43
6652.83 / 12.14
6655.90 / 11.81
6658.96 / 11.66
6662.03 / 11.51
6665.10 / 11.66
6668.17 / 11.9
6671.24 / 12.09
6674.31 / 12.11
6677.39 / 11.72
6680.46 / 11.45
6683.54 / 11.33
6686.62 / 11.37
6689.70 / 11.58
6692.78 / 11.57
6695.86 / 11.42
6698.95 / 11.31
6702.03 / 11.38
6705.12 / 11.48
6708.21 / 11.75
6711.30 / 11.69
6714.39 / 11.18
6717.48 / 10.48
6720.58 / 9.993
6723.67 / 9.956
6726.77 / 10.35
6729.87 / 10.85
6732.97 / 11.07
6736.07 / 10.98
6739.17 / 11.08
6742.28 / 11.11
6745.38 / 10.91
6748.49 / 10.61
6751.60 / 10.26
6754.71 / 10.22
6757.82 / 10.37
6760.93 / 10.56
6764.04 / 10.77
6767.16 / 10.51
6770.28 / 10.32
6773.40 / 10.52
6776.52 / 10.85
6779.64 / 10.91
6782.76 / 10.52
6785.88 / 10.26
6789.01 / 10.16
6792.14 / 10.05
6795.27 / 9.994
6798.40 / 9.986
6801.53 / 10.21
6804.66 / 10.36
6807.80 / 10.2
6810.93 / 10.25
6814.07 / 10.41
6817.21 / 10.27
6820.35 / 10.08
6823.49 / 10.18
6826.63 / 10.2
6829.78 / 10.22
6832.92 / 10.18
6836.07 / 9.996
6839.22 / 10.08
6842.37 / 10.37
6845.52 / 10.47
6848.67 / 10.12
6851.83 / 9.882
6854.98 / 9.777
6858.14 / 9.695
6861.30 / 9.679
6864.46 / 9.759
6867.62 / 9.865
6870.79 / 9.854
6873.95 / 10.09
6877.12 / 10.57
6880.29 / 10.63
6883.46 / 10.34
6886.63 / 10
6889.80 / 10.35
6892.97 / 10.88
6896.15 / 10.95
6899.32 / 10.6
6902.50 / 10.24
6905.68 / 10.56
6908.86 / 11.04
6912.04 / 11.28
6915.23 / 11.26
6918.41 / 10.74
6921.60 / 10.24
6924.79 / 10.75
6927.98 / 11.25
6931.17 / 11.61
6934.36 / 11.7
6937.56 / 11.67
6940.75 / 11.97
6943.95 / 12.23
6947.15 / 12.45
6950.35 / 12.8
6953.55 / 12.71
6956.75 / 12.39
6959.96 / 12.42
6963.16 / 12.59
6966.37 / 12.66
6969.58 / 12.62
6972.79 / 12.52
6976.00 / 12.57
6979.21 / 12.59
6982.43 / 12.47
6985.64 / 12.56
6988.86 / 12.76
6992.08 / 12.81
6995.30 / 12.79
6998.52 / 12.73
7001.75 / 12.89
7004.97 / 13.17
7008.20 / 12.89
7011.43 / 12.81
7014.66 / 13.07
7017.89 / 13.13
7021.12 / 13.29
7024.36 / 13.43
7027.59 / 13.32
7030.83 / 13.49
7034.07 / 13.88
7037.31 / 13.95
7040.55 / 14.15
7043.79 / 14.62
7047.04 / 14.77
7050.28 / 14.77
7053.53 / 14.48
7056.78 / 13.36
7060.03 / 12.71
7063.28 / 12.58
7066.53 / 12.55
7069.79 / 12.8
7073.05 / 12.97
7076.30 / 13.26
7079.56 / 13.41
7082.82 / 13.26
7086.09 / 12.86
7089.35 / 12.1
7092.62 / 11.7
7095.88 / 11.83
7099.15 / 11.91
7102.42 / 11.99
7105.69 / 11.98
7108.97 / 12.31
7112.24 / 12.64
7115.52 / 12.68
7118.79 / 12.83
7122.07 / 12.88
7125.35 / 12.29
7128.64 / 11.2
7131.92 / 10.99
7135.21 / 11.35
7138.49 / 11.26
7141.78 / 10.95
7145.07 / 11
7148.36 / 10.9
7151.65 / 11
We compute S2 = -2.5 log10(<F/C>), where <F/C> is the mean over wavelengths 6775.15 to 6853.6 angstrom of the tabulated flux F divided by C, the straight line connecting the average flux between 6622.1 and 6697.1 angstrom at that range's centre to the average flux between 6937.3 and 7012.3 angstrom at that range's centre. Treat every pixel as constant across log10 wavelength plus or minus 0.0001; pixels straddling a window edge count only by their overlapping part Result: 0.197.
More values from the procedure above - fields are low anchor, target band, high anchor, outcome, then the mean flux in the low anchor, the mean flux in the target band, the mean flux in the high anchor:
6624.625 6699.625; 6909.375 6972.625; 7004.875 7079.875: 0.10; 11.9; 11.9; 13.5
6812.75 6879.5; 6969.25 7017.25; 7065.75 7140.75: -0.13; 10.1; 12.8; 12.3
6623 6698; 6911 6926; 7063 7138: 0.13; 12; 10.8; 12.3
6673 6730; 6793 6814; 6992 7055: 0.17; 11.2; 10.2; 13.5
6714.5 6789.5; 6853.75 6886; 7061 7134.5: 0.12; 10.6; 10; 12.4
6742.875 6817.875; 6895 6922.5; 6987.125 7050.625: 0.12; 10.4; 10.8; 13.4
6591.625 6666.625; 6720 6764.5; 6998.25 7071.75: 0.20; 12.5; 10.6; 13.4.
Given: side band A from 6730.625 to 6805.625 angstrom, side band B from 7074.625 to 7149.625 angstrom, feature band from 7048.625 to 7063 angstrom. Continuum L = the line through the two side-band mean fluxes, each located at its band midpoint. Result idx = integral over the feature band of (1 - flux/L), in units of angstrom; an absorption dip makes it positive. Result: -2.30 angstrom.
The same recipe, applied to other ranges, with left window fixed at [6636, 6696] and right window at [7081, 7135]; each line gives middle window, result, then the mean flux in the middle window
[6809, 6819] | 1.40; 10.3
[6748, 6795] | 5.89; 10.4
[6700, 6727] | 2.14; 11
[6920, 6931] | 1.09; 10.9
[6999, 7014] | -1.01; 12.9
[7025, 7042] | -2.24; 13.7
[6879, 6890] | 1.56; 10.3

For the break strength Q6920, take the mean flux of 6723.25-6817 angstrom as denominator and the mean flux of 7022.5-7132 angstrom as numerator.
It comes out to 1.24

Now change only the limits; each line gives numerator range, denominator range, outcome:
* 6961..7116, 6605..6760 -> 1.12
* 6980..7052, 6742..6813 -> 1.28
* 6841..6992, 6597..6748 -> 0.95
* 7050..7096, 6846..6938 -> 1.23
